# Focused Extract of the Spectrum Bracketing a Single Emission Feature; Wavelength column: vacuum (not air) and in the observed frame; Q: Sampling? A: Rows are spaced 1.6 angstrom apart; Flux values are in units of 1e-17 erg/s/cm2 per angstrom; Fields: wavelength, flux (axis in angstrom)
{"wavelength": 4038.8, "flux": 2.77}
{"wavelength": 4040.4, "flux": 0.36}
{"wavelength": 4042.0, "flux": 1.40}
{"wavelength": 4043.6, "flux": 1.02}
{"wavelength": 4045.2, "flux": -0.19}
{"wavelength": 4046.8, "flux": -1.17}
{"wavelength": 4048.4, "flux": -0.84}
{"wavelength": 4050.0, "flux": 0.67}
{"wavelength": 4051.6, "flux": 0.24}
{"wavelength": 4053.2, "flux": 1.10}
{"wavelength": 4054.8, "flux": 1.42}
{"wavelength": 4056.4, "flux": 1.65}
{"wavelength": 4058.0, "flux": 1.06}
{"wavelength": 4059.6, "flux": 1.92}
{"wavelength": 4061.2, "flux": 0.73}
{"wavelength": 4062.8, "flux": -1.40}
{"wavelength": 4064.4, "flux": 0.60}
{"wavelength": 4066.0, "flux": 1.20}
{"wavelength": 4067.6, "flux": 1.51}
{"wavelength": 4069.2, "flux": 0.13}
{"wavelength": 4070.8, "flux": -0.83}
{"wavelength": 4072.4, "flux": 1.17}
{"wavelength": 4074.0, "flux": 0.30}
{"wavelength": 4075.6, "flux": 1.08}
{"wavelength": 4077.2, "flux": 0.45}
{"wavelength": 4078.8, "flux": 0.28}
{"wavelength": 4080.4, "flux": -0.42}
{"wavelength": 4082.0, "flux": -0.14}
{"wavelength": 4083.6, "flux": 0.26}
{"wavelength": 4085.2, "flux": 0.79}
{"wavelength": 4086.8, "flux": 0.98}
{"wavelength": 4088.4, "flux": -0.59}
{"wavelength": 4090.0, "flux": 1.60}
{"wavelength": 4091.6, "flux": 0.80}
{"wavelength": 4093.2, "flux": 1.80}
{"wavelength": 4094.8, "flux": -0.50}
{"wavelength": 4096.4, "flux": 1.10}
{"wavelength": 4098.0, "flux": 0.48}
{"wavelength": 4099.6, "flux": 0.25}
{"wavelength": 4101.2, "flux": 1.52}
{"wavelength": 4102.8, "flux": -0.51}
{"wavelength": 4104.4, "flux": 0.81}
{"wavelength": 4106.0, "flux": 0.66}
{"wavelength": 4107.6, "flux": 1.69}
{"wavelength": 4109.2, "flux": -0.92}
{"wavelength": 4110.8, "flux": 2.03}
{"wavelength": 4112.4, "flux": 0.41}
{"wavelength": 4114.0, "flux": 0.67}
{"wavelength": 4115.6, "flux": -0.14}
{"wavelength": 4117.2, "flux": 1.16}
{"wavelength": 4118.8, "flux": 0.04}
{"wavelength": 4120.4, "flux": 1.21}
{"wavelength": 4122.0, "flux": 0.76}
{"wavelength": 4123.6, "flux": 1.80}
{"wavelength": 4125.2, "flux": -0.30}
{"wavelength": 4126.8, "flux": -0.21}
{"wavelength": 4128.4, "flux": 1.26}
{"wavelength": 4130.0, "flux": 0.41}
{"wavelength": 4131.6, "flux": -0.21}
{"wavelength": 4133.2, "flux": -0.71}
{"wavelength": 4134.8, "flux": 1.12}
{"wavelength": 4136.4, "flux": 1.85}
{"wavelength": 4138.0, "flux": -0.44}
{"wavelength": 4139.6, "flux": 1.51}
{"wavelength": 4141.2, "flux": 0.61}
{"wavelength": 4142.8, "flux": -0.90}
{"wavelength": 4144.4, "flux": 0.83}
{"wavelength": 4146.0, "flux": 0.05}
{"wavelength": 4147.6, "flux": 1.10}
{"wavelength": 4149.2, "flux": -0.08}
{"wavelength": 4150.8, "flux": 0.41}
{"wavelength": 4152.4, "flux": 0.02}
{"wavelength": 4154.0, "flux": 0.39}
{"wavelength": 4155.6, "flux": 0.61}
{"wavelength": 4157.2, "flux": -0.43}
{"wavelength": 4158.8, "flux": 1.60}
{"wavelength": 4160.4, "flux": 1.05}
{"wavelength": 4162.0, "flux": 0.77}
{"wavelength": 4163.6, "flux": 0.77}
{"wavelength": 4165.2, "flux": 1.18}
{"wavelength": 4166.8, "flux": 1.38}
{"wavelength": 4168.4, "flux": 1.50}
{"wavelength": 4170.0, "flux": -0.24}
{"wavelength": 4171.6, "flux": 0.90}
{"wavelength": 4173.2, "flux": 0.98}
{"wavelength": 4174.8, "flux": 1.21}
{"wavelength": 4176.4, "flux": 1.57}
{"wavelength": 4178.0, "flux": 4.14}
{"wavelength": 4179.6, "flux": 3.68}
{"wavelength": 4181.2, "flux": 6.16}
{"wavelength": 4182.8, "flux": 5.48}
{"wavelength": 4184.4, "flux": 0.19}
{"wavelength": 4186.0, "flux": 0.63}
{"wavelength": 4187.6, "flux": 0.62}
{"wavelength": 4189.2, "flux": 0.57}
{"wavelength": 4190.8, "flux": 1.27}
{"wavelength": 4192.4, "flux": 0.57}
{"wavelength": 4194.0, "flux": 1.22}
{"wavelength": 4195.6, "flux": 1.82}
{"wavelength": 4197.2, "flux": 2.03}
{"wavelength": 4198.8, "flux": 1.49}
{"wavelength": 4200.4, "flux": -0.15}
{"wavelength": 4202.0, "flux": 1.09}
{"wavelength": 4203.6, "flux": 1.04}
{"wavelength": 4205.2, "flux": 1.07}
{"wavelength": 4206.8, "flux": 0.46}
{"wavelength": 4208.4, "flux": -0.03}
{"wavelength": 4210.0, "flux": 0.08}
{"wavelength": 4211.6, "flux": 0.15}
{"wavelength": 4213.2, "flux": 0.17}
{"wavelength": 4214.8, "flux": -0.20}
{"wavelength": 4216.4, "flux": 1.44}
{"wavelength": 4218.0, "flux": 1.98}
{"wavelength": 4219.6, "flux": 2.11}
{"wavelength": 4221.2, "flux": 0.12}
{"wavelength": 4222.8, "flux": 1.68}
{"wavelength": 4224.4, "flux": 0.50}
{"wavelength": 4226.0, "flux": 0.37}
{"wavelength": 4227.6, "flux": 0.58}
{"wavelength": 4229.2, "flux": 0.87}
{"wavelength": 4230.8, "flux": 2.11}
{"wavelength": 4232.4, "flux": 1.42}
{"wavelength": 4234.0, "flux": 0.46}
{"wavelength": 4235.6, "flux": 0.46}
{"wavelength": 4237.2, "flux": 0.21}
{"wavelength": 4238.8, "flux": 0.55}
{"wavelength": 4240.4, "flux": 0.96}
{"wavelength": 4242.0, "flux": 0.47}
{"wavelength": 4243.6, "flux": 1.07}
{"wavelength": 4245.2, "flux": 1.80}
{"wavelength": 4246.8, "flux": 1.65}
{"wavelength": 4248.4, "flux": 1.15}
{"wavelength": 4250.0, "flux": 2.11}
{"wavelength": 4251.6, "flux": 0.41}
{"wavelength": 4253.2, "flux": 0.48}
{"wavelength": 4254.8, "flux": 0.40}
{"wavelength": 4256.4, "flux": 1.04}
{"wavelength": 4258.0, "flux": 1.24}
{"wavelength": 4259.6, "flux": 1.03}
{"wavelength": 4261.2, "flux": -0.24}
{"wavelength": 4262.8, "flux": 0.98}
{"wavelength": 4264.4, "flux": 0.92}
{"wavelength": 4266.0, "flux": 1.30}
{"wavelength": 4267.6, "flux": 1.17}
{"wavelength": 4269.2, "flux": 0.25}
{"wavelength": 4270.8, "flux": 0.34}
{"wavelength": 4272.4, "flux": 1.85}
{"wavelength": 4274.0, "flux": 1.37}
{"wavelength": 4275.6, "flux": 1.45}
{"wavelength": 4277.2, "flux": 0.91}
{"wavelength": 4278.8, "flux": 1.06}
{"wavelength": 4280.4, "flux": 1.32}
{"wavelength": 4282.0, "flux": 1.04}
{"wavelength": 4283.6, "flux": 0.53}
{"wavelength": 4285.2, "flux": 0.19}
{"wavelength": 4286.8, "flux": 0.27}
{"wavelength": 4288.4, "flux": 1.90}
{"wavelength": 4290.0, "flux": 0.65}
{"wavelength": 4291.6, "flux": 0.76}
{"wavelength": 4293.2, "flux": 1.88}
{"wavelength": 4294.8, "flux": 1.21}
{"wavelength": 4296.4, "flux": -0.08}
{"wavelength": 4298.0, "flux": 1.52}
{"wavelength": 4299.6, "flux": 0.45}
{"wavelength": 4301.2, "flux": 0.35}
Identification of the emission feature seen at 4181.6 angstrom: [O II]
